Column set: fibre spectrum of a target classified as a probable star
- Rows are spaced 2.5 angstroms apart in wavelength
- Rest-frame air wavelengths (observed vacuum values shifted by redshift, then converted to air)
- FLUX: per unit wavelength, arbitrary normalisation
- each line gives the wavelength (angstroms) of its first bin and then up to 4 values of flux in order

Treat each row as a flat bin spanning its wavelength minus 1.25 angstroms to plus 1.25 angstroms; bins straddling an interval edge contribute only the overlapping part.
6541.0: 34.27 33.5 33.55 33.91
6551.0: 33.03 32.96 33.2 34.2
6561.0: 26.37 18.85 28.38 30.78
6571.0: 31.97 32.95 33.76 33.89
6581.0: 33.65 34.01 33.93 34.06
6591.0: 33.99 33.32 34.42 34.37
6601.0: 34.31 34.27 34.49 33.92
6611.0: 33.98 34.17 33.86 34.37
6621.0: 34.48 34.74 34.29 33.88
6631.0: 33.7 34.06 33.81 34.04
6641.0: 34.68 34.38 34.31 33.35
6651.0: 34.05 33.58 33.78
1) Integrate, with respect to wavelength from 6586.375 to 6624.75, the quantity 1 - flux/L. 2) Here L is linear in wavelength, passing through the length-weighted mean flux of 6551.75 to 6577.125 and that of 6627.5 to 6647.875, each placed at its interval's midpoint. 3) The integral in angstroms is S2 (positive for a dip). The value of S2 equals -2.0 angstroms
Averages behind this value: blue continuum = 30.4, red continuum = 34.1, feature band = 34.2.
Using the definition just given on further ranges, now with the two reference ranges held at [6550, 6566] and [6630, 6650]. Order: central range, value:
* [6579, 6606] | -2.2 angstroms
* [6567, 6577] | -0.6 angstroms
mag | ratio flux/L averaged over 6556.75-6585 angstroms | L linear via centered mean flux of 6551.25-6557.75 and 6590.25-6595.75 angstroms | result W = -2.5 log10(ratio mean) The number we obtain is 0.09 mag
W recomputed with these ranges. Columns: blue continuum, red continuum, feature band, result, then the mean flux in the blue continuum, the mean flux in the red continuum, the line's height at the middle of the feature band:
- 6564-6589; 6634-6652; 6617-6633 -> -0.020 mag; 32.3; 34.1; 33.6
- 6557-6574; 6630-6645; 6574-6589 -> -0.127 mag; 29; 34.1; 30.1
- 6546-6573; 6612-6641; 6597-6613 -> -0.039 mag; 30.6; 34.1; 33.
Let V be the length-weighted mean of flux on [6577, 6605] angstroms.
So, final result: 34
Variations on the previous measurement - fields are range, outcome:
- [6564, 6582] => 31.6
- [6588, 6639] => 34.1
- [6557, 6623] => 32.7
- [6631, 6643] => 34.1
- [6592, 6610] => 34.2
